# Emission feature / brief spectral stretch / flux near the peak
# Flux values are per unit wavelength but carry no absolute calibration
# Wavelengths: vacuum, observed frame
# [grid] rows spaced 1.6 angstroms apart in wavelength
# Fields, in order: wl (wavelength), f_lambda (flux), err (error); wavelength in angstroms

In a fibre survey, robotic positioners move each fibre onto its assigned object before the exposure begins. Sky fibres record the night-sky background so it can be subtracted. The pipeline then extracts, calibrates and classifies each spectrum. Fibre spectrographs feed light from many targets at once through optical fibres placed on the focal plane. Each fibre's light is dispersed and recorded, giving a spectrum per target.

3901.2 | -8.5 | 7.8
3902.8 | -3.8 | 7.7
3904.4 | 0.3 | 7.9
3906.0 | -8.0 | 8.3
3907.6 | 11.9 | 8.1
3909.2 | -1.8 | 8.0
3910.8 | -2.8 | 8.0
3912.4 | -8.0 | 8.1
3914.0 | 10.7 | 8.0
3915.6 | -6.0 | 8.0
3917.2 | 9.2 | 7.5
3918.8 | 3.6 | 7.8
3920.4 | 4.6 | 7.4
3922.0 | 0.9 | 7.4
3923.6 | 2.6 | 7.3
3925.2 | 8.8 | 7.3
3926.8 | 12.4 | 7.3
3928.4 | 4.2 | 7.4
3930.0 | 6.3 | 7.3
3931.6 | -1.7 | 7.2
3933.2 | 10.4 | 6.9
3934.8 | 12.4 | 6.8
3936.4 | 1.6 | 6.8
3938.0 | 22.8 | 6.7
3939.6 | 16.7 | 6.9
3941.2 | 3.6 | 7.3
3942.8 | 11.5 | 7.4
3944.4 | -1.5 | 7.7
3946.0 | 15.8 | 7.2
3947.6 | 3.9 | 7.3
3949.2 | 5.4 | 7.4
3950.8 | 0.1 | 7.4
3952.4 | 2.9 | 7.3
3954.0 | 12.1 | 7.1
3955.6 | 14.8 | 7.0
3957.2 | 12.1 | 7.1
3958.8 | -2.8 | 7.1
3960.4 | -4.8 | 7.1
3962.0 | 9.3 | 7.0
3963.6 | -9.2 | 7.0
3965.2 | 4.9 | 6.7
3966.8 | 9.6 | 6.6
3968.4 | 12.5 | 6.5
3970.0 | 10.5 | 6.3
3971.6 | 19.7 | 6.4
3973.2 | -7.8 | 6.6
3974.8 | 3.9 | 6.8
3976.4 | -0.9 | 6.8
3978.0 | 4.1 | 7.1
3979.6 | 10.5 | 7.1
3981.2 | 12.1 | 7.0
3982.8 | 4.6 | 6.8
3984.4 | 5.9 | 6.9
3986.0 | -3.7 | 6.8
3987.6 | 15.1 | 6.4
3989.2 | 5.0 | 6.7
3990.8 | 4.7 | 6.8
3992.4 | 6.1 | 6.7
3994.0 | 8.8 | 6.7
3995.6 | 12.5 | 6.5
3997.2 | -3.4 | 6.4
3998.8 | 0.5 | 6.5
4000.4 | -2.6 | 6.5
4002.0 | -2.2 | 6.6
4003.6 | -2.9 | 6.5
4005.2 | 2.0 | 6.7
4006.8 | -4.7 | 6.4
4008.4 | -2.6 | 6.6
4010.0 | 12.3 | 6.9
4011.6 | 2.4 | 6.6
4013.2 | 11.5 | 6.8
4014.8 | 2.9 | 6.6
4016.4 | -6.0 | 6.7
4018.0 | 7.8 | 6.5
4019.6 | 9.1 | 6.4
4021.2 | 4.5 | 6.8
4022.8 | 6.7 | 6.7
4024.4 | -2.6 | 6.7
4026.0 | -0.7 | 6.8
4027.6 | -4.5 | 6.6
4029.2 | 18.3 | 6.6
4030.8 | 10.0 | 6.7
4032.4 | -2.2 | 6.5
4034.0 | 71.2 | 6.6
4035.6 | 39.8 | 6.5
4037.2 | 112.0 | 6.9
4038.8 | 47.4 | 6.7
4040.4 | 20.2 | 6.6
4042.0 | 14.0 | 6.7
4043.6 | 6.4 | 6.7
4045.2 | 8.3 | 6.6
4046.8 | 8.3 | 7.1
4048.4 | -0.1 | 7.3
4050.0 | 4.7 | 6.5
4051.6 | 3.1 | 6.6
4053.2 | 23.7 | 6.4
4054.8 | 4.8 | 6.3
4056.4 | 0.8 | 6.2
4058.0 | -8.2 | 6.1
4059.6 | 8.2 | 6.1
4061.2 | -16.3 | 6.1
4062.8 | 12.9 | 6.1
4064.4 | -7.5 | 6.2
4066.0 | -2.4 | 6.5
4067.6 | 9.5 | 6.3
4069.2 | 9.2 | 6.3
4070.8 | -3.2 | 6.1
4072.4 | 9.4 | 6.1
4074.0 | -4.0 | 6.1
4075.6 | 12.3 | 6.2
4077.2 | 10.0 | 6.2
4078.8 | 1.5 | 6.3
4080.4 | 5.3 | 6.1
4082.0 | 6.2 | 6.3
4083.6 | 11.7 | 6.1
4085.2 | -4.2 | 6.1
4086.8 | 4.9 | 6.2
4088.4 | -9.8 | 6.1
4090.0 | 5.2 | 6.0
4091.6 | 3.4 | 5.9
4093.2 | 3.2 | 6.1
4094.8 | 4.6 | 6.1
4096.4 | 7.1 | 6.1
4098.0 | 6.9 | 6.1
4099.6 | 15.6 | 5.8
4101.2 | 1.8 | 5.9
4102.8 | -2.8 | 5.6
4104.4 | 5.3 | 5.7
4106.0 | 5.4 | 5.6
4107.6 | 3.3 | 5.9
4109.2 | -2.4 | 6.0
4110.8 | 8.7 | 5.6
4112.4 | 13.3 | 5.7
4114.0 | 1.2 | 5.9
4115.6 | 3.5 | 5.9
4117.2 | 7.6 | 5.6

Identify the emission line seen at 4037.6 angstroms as [O II] 3727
